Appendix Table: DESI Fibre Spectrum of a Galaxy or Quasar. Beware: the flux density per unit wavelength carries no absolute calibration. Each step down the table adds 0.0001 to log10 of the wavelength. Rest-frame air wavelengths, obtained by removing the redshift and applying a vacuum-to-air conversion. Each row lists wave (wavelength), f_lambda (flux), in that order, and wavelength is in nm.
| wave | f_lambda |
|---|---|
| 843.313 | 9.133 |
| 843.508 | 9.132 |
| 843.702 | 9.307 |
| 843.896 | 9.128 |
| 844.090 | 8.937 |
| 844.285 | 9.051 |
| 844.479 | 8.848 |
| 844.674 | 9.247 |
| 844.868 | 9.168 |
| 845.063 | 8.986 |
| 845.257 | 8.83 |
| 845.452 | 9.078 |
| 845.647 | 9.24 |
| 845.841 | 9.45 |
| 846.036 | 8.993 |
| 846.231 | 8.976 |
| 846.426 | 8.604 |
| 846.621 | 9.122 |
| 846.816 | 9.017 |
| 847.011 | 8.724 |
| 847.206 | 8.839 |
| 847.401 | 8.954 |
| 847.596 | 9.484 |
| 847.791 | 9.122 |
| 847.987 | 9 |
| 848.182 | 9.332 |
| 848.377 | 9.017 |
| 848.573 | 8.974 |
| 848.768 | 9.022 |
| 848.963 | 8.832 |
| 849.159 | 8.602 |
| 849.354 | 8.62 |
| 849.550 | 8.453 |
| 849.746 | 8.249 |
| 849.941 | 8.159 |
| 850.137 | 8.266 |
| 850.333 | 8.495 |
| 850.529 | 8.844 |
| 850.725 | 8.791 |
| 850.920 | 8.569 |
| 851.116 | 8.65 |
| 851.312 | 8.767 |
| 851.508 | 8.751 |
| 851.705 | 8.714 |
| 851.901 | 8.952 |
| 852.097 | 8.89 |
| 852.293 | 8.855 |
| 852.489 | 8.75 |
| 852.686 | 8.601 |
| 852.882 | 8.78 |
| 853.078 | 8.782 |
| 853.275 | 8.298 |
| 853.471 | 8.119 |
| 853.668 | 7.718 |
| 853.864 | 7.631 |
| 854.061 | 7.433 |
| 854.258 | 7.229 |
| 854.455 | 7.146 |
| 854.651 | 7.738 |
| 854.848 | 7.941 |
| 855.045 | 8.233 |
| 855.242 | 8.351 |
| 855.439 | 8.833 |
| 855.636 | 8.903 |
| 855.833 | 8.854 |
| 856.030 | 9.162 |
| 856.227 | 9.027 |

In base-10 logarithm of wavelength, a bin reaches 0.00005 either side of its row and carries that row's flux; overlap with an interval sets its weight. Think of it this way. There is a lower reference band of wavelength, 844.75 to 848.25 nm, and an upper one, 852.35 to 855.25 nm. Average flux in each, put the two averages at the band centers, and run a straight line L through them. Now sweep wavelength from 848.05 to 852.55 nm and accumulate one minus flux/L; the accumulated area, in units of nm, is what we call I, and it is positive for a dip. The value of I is -0.10 nm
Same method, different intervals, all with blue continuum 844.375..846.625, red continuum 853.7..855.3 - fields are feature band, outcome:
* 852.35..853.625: -0.10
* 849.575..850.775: -0.02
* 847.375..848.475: -0.06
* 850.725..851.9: -0.08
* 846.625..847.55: -0.01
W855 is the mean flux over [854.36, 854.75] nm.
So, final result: 7.46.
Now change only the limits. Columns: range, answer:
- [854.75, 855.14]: 8.08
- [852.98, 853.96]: 8.11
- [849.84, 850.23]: 8.22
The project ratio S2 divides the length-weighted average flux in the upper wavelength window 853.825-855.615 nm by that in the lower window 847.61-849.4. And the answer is 0.88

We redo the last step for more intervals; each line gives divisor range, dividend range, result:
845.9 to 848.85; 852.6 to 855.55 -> 0.89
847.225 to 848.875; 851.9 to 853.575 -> 0.95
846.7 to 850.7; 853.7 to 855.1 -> 0.86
